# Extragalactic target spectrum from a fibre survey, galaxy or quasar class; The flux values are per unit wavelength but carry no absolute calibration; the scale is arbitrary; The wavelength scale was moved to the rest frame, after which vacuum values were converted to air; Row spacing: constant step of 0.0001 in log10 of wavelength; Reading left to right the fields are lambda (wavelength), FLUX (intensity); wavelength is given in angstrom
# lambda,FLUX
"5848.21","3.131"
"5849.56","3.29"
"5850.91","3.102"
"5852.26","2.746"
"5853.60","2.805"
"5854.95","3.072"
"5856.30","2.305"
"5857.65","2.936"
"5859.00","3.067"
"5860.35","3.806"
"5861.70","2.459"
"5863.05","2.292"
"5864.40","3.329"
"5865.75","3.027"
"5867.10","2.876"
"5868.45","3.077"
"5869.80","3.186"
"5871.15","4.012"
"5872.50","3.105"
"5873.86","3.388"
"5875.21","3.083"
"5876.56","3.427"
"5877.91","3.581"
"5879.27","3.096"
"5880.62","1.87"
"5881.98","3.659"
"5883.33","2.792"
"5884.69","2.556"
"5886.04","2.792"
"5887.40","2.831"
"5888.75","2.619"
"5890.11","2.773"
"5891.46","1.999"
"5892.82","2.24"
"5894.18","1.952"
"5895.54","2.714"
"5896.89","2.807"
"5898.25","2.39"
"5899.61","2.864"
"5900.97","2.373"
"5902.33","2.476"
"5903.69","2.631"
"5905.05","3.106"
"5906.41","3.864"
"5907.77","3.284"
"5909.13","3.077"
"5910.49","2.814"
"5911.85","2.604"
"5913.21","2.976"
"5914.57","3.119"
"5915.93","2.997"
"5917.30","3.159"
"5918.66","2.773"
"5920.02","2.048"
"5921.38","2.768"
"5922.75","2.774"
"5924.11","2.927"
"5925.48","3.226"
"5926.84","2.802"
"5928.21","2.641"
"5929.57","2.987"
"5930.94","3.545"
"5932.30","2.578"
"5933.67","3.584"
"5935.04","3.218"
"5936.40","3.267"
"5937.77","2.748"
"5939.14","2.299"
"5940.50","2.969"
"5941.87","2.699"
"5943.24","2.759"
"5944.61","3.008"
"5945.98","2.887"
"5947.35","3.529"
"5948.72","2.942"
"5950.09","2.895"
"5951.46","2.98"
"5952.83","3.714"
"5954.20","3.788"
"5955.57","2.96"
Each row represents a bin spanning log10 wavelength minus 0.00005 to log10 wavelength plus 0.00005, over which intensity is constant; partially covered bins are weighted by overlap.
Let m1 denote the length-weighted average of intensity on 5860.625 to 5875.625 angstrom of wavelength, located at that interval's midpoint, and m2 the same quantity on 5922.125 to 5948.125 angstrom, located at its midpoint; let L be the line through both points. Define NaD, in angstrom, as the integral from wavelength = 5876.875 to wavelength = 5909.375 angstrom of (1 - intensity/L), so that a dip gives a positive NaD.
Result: 3.0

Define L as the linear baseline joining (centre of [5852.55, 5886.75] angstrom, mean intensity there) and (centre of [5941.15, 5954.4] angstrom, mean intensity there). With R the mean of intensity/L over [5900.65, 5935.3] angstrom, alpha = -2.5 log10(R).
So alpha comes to 0.05 mag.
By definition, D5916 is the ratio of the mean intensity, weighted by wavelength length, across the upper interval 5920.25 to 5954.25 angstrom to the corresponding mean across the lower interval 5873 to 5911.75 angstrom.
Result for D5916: 1.06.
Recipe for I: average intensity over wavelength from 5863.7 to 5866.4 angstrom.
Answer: 3.17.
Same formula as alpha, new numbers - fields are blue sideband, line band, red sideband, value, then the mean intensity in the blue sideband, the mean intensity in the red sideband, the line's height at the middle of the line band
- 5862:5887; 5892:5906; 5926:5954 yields 0.18 mag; 3.05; 3.02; 3.04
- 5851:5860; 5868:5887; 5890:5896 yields -0.23 mag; 2.87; 2.28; 2.53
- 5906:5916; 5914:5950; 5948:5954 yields 0.07 mag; 3.08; 3.19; 3.14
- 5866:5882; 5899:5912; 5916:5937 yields 0.04 mag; 3.17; 2.95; 3.04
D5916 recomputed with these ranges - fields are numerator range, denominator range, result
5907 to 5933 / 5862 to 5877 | 0.92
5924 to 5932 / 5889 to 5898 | 1.24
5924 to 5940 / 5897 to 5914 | 1.04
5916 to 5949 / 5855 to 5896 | 1.01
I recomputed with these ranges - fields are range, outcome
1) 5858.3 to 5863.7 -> 2.91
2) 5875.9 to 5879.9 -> 3.37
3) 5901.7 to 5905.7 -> 2.74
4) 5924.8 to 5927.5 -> 3.02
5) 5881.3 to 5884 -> 3.23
